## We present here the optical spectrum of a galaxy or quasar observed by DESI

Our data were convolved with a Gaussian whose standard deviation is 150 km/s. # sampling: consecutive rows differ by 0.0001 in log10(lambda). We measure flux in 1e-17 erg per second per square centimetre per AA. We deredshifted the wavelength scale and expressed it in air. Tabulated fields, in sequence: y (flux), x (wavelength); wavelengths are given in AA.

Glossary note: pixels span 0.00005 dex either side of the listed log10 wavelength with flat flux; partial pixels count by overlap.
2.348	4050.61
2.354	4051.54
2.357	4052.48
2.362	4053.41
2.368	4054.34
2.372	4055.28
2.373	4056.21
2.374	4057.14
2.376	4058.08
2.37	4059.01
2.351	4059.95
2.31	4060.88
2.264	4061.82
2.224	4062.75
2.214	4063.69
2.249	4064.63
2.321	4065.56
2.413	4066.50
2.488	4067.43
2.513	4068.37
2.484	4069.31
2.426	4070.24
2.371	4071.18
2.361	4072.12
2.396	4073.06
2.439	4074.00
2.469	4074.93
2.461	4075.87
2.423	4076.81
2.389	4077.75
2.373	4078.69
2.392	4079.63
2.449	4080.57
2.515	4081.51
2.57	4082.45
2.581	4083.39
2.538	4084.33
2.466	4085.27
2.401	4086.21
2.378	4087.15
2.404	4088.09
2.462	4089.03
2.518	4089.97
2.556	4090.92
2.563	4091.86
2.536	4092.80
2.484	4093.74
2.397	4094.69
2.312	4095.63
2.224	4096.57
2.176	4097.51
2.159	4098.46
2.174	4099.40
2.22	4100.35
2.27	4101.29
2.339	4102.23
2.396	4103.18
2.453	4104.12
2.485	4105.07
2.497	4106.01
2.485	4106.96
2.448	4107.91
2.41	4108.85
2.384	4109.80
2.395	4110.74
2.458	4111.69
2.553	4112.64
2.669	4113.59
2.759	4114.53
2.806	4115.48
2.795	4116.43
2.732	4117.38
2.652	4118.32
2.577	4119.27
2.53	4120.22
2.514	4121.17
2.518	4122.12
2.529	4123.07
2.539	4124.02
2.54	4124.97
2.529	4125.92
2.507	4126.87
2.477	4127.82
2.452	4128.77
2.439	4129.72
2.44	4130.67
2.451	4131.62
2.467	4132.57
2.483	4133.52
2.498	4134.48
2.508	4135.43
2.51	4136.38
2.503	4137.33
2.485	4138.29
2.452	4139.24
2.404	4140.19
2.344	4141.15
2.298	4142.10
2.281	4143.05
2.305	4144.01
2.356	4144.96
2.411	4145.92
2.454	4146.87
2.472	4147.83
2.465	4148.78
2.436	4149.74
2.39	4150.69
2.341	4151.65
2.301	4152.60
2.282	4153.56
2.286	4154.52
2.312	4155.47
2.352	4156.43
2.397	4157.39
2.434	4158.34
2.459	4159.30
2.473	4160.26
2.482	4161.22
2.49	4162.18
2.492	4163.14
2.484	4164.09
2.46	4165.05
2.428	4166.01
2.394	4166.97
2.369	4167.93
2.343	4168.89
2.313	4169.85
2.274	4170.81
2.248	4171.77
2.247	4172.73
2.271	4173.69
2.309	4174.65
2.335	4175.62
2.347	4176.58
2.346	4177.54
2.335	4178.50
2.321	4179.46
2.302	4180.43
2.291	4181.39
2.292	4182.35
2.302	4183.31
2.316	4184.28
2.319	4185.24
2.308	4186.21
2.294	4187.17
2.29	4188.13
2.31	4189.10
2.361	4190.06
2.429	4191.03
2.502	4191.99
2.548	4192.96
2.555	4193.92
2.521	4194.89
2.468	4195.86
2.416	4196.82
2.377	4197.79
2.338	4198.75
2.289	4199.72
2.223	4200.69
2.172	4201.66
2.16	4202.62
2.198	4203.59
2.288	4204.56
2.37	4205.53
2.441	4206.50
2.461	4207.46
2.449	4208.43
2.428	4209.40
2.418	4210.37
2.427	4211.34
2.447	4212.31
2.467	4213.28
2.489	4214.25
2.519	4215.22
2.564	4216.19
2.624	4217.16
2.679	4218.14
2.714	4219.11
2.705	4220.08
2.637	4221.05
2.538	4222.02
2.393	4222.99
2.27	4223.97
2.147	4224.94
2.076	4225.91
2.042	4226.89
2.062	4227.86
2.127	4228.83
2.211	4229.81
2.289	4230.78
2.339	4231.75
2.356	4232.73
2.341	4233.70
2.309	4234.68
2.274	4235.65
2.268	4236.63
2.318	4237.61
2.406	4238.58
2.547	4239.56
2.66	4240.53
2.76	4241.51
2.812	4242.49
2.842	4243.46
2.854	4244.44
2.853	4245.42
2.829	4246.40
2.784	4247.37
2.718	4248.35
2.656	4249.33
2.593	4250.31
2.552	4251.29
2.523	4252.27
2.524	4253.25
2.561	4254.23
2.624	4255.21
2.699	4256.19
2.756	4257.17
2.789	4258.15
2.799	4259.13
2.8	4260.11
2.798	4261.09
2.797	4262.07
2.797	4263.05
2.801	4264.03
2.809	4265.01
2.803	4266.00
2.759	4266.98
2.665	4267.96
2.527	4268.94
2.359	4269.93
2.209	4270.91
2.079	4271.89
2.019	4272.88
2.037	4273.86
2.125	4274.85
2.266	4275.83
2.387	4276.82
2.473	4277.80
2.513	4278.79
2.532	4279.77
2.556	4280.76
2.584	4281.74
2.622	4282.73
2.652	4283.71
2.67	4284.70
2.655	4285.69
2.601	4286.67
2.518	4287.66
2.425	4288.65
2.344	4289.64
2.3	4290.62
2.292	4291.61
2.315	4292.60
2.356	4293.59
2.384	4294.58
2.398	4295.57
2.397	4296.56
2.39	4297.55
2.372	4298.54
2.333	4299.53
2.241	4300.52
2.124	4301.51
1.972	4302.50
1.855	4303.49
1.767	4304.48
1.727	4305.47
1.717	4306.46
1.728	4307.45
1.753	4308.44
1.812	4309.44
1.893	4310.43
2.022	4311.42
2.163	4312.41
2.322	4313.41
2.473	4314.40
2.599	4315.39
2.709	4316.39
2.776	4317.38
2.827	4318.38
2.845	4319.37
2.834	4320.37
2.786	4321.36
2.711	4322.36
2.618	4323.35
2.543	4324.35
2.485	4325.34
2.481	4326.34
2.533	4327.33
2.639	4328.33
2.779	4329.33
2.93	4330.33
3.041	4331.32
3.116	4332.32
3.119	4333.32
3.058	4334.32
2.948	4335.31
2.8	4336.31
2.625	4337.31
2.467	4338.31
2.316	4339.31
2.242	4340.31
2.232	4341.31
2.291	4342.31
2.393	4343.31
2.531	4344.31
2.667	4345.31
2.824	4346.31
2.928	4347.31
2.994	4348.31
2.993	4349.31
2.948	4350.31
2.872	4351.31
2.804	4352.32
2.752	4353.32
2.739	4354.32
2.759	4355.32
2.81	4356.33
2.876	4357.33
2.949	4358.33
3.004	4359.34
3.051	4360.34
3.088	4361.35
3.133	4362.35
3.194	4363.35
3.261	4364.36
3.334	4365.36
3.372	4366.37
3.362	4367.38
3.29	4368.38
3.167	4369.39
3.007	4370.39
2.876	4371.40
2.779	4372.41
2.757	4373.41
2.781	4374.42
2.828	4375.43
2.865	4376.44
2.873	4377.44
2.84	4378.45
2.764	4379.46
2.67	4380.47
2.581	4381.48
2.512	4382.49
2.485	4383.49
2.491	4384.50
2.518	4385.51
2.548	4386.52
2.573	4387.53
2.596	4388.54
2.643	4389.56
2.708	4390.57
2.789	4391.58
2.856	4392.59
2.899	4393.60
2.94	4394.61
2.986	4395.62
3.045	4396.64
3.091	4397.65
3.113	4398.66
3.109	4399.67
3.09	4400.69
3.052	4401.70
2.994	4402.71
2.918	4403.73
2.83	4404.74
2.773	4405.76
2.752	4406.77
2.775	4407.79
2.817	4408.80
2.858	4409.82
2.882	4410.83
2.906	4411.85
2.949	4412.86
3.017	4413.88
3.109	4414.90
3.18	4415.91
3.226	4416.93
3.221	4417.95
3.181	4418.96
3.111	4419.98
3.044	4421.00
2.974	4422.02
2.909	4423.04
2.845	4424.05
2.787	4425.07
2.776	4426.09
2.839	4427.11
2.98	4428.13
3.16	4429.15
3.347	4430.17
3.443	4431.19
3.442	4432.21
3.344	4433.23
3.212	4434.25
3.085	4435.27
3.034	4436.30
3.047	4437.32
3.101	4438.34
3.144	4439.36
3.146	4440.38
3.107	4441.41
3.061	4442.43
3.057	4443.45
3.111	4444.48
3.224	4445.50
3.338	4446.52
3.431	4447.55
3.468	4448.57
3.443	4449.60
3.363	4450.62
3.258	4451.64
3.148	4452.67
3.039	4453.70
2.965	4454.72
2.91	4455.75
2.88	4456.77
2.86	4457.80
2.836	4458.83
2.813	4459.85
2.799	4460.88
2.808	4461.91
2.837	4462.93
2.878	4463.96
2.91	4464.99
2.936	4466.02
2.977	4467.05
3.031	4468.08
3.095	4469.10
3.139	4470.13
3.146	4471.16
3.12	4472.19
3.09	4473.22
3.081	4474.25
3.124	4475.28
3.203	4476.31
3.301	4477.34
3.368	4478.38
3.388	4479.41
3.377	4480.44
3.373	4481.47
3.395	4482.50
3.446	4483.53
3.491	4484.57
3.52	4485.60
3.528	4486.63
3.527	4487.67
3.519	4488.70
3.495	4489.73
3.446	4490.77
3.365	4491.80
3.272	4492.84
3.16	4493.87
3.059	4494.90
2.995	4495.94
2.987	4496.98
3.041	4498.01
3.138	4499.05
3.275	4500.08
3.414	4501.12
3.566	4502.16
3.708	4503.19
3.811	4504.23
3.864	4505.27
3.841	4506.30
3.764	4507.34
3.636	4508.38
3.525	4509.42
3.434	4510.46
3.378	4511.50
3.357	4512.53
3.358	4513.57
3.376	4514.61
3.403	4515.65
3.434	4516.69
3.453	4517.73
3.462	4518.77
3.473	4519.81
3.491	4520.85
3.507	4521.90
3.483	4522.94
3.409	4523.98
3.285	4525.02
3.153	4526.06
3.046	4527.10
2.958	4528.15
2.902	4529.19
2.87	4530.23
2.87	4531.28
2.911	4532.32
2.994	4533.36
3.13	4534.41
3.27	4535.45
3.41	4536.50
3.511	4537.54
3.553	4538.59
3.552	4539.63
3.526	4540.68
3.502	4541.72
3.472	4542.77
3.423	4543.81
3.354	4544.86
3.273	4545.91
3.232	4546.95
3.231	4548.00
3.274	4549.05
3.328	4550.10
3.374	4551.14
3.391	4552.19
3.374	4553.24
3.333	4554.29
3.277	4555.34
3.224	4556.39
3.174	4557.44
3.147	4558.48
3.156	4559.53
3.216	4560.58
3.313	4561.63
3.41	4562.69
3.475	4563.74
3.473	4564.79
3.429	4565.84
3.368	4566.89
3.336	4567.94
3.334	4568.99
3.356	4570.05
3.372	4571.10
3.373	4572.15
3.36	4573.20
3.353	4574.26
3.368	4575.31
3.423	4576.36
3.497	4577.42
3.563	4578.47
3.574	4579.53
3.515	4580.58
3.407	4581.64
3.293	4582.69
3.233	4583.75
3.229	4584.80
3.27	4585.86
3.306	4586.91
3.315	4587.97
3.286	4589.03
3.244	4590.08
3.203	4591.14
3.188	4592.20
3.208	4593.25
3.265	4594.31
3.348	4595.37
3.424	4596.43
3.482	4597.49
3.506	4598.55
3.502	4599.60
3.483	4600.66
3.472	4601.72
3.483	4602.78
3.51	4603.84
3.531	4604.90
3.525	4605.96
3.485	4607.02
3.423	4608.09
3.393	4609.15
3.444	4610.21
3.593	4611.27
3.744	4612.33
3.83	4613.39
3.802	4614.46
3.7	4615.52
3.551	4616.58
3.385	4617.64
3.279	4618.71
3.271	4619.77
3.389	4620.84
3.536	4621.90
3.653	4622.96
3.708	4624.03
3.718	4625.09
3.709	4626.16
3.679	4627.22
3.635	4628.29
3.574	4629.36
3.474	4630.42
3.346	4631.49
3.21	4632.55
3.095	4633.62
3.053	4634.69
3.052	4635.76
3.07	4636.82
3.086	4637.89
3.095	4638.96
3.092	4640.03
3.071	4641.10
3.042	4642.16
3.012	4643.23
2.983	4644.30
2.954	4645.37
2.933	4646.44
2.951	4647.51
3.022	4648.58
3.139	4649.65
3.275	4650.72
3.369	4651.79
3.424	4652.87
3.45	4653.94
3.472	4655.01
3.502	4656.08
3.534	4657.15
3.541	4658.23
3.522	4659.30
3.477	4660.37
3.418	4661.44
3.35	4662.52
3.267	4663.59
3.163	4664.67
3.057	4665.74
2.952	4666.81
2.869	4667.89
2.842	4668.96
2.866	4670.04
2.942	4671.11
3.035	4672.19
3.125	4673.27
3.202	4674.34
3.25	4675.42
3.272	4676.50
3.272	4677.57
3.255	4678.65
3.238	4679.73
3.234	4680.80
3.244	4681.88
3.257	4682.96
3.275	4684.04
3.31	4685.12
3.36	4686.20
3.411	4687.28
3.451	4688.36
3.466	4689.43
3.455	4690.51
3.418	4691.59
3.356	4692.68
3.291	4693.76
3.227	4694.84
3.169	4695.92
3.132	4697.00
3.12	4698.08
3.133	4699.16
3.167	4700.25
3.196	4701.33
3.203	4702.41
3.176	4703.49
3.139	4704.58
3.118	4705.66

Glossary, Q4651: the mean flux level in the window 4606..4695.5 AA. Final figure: 3.31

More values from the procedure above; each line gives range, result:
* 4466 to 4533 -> 3.32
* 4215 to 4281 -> 2.52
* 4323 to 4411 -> 2.83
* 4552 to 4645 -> 3.38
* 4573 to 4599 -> 3.35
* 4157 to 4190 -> 2.36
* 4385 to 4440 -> 2.97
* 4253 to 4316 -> 2.38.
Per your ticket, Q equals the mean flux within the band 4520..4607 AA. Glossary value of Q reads 3.33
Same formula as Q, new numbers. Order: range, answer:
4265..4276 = 2.37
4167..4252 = 2.41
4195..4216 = 2.38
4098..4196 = 2.42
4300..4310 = 1.87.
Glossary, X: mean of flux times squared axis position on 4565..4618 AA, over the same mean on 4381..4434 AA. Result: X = 1.27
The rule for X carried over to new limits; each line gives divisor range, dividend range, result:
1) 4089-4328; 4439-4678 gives 1.59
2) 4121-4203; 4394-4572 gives 1.56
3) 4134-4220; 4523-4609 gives 1.66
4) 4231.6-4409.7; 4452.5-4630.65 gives 1.40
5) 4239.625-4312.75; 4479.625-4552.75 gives 1.54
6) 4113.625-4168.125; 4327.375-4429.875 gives 1.30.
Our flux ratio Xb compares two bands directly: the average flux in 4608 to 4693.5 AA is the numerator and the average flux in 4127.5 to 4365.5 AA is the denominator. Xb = 1.33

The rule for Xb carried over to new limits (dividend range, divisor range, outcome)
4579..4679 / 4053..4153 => 1.37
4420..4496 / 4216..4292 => 1.25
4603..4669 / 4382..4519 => 1.07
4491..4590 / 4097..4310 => 1.38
